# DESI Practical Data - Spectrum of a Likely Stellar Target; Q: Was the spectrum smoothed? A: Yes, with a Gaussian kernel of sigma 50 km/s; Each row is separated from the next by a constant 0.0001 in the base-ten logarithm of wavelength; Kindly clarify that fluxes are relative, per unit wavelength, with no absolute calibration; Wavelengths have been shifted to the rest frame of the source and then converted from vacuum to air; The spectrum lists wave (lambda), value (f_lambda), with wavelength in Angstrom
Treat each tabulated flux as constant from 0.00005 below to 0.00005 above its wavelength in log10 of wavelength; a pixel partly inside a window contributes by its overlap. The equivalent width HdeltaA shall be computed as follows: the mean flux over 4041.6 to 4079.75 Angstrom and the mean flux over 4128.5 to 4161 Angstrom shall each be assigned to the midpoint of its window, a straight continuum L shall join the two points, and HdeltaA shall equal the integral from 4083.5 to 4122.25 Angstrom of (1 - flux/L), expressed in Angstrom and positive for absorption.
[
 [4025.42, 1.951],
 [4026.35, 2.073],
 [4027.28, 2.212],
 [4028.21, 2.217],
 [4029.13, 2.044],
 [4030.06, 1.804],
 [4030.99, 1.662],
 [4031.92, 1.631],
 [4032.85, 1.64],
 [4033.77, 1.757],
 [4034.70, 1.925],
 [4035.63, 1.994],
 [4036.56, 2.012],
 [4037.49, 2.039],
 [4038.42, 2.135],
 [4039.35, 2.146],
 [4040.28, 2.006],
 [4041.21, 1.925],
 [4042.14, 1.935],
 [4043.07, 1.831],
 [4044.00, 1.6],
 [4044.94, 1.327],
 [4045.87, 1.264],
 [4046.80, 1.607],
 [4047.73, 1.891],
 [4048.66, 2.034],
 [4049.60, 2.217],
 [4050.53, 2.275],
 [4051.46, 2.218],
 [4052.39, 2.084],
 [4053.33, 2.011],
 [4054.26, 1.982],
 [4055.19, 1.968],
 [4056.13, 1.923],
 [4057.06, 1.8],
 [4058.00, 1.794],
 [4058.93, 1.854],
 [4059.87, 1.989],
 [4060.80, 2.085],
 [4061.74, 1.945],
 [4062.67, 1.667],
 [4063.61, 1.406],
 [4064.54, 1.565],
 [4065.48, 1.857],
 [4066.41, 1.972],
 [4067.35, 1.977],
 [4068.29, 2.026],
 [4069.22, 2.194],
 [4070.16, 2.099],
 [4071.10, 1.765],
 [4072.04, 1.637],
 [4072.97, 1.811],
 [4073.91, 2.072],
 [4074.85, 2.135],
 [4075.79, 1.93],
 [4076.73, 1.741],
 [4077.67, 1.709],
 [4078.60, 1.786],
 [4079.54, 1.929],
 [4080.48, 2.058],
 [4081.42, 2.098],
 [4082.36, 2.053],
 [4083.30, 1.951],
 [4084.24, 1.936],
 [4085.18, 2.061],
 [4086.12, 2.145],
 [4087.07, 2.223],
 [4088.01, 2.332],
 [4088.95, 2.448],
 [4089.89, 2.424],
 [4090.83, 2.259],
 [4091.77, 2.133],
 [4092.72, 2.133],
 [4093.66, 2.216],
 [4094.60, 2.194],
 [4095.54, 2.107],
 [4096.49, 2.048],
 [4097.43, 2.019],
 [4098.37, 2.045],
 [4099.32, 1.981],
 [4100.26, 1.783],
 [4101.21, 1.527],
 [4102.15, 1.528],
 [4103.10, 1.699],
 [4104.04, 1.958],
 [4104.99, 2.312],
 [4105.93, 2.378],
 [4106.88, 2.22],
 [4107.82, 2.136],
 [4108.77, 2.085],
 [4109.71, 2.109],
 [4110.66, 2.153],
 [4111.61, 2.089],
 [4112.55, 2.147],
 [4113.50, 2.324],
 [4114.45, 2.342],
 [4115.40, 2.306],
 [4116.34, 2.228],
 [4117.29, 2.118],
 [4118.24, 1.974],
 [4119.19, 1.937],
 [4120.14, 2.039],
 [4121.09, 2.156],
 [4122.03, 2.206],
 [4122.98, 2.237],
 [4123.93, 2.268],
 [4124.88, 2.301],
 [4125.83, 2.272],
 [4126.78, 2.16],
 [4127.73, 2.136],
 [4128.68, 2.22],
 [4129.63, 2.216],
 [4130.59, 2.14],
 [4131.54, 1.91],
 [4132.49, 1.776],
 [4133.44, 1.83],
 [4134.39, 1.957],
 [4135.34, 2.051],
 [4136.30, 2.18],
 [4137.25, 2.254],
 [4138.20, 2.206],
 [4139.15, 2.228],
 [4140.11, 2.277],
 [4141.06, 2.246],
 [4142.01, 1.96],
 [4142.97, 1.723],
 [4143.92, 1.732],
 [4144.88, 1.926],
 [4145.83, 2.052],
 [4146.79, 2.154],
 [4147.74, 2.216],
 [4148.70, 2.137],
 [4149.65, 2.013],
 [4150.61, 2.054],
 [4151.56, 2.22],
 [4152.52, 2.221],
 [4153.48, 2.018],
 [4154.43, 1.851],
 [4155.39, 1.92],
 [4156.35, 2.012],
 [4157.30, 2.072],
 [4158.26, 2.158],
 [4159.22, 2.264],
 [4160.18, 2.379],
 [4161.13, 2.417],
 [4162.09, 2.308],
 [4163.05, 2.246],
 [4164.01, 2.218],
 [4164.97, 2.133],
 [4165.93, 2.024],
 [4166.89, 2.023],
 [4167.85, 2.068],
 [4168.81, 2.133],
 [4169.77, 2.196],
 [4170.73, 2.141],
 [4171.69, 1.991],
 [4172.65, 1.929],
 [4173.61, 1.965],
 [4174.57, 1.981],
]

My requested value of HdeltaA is -2.55 Angstrom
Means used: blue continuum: 1.88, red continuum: 2.08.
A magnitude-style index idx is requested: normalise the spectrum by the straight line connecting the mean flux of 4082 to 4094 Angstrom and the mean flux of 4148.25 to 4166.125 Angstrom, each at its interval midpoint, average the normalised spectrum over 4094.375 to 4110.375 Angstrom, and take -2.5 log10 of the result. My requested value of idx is 0.09 mag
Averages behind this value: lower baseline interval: 2.18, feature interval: 2.01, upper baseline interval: 2.14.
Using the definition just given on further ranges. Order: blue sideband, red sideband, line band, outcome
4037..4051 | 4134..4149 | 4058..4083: 0.02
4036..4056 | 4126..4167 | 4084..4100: -0.08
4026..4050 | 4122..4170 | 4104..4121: -0.06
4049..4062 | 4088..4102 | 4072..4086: 0.06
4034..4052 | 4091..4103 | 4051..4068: 0.02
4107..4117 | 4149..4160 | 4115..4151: 0.02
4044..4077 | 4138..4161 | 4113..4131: -0.08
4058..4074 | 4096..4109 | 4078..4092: -0.10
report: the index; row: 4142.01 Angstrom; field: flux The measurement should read 1.96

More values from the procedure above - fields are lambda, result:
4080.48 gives 2.058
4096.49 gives 2.048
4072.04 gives 1.637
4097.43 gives 2.019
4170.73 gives 2.141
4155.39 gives 1.92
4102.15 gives 1.528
